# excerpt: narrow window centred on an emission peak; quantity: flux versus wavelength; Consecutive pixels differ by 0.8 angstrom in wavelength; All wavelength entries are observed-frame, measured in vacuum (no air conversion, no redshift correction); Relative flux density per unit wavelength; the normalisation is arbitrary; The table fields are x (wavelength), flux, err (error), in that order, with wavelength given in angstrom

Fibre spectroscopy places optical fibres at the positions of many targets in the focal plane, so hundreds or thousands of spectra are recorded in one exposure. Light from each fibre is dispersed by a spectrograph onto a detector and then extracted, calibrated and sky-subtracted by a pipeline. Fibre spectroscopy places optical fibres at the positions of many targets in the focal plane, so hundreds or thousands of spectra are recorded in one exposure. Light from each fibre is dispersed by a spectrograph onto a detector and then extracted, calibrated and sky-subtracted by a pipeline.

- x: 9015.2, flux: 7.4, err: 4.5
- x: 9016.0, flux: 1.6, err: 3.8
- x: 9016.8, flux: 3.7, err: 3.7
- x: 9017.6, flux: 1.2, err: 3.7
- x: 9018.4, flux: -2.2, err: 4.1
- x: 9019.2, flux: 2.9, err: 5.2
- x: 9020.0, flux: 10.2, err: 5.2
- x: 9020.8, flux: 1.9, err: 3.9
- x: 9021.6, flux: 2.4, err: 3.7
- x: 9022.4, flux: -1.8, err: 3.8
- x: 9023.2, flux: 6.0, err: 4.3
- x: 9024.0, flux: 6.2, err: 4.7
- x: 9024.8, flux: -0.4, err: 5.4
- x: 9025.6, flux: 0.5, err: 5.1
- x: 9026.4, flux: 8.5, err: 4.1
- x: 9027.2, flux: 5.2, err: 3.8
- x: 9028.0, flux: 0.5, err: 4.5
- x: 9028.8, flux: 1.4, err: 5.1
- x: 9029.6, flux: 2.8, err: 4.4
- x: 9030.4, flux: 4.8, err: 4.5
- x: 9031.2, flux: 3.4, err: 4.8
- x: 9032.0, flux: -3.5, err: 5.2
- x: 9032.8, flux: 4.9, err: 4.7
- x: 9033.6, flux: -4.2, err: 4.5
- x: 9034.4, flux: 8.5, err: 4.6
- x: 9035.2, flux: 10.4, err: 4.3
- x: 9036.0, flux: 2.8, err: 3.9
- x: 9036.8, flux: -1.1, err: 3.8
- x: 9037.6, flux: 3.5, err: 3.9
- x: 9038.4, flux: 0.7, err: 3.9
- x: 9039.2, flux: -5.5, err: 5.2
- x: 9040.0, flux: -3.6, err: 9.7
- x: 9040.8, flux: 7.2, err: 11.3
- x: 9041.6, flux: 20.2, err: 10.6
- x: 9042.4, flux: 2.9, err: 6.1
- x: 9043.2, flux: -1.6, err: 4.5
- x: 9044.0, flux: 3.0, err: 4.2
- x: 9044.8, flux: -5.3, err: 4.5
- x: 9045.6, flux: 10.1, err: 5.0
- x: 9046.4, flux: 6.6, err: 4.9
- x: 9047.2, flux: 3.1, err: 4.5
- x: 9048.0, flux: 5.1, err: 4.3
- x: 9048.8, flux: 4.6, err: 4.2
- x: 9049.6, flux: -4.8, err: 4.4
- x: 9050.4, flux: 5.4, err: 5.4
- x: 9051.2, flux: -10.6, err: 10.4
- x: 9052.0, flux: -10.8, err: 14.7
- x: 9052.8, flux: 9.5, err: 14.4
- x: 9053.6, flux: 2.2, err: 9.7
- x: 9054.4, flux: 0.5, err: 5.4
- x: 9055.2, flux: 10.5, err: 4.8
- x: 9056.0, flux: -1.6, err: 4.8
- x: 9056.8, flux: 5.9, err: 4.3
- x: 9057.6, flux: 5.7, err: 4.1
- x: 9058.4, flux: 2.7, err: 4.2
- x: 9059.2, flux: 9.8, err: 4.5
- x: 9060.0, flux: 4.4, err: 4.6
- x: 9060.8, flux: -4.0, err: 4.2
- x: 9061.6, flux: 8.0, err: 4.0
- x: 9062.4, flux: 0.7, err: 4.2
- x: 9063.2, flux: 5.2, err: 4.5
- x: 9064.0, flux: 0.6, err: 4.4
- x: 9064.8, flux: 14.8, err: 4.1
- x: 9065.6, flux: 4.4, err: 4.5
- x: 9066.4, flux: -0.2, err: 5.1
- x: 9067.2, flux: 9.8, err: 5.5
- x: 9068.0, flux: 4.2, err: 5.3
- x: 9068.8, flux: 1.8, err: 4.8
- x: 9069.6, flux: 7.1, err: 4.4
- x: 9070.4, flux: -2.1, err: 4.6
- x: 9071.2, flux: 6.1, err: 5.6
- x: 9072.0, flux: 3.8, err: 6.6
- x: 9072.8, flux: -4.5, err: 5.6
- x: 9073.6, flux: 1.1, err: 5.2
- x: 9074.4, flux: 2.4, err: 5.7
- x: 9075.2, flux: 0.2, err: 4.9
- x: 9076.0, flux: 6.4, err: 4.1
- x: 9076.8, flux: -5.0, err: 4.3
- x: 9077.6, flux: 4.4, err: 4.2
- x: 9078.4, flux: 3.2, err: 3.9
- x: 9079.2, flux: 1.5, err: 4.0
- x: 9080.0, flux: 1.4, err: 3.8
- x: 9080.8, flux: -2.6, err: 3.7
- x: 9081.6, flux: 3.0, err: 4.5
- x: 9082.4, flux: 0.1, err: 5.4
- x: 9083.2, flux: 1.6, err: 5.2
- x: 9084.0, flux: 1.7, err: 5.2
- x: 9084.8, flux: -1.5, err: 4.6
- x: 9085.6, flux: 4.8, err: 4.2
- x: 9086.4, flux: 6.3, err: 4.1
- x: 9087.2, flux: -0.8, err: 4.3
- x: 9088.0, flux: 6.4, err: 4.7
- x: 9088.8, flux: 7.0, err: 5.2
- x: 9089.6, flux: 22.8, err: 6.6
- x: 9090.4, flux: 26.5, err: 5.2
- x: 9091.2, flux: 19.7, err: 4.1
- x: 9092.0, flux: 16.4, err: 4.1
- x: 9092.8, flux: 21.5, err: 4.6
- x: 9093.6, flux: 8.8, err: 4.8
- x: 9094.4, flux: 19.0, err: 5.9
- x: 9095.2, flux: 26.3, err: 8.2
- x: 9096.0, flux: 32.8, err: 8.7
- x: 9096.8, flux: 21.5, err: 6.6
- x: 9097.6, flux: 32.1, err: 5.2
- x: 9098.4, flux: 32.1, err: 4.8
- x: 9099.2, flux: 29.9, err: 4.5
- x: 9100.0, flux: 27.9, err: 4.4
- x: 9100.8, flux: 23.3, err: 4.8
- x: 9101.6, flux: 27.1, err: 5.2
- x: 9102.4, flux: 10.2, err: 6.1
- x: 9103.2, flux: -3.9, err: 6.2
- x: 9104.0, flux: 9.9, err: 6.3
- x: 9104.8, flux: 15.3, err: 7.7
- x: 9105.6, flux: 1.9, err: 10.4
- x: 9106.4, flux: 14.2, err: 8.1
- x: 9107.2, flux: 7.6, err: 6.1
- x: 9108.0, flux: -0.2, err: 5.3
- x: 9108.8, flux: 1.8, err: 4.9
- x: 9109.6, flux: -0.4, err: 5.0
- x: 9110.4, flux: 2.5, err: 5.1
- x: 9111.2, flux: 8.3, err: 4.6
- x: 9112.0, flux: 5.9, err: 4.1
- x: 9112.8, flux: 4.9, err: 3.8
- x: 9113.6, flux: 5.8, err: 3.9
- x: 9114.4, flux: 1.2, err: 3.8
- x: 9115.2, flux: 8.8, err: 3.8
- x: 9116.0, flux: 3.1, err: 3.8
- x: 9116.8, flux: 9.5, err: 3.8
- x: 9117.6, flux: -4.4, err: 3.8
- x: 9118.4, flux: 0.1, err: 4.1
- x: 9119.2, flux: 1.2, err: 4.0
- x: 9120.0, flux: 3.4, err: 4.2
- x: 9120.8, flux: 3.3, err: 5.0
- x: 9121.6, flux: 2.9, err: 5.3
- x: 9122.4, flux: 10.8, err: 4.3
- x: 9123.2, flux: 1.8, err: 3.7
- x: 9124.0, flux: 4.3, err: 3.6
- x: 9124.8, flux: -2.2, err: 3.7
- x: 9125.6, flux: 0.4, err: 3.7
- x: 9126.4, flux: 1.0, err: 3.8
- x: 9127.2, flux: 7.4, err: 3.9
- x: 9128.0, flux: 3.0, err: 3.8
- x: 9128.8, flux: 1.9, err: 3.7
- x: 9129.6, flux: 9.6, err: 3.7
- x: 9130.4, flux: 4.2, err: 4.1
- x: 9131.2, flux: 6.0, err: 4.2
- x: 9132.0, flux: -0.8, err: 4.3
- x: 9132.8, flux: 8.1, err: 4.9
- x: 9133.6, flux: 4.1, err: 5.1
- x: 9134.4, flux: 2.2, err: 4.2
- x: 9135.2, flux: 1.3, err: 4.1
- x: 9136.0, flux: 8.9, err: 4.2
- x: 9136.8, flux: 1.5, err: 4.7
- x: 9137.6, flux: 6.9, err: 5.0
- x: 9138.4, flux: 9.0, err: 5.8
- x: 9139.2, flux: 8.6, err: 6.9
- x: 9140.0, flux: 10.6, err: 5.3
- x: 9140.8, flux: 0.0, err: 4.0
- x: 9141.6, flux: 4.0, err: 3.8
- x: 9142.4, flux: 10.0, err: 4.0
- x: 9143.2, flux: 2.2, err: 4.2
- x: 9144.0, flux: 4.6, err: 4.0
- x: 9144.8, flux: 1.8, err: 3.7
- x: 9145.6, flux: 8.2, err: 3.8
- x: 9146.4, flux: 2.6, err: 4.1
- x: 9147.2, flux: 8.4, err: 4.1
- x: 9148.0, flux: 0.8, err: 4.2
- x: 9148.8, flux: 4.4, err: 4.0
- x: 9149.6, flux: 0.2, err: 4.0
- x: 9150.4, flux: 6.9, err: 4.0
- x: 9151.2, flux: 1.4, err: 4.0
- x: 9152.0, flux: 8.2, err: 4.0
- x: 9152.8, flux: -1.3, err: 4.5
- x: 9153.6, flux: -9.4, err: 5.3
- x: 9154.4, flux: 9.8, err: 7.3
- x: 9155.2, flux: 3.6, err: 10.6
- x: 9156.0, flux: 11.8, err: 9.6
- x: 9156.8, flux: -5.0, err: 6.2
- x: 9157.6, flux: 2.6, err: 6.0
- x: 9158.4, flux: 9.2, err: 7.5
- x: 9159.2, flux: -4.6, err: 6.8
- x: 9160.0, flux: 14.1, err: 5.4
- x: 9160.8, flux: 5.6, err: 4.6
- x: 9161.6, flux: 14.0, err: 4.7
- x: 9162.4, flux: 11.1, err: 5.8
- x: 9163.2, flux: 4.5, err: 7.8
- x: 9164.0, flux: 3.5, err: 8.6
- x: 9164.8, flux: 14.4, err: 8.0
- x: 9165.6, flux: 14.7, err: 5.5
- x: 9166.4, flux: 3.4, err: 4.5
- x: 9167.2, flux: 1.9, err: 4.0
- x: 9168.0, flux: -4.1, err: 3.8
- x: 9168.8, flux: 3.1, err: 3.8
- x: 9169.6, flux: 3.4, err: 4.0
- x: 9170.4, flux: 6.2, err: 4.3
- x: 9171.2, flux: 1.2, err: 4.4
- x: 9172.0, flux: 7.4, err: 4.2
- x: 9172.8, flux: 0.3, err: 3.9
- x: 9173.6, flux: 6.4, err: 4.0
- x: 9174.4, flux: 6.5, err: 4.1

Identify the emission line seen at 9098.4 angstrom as [O II] 3727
